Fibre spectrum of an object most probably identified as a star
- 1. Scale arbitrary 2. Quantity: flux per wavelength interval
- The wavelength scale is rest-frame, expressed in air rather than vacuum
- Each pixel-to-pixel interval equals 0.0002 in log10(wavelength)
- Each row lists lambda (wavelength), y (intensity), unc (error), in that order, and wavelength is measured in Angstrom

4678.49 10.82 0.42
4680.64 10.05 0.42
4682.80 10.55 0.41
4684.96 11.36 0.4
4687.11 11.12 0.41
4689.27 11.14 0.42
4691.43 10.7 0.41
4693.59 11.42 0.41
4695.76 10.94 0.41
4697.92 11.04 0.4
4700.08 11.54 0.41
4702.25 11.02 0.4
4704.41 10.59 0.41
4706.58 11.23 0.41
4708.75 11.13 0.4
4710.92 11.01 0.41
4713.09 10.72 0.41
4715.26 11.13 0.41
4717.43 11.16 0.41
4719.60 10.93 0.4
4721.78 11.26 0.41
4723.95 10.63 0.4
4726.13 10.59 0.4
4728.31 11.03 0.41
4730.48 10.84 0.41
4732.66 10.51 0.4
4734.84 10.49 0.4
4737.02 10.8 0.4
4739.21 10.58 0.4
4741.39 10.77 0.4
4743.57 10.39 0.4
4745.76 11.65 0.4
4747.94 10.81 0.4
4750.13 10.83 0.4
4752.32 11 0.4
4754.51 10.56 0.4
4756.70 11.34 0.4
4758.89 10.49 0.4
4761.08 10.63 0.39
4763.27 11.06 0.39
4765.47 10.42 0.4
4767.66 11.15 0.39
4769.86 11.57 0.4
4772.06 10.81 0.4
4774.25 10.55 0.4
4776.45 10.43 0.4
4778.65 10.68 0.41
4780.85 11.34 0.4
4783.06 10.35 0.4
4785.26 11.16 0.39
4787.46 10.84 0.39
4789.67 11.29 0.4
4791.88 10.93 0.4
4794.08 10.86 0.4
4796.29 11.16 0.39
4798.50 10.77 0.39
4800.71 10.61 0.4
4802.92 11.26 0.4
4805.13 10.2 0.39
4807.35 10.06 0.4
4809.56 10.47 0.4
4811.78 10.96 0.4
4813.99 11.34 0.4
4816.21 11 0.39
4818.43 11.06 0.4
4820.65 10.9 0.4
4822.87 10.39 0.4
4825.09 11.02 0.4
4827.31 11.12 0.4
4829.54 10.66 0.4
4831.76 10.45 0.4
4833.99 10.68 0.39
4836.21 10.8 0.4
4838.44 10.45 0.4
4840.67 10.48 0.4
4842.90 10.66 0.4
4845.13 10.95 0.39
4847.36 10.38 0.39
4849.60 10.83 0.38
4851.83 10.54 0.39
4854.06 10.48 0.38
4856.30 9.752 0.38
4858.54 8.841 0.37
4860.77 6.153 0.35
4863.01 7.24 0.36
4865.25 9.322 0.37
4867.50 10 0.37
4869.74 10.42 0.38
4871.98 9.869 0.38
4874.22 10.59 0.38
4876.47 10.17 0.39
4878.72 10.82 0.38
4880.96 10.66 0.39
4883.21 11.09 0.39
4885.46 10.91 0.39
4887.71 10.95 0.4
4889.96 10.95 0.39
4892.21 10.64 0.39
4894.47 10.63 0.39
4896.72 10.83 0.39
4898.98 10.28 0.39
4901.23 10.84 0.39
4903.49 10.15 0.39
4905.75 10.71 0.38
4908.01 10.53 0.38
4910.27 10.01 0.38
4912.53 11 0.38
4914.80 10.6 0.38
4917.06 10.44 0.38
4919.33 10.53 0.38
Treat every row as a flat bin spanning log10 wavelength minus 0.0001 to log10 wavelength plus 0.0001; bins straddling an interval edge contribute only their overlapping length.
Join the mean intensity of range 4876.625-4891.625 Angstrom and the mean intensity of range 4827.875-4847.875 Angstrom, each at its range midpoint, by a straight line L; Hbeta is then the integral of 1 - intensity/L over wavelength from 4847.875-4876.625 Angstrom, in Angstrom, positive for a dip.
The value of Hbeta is 3.2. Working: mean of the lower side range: 10.6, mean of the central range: 9.55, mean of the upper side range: 10.8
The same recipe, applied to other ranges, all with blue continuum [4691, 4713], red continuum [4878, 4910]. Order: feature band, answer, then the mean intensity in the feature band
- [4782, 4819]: 0.1 Angstrom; 10.8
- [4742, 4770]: 0.2 Angstrom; 10.9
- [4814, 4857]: 0.5 Angstrom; 10.7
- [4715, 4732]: 0.1 Angstrom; 10.9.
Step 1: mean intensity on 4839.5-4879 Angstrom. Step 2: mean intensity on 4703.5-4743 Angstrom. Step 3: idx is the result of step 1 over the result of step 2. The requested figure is 0.91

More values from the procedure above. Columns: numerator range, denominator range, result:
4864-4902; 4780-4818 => 0.97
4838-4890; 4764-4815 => 0.93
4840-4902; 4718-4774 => 0.94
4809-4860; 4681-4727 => 0.96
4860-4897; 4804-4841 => 0.94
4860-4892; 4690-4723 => 0.90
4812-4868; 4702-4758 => 0.94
